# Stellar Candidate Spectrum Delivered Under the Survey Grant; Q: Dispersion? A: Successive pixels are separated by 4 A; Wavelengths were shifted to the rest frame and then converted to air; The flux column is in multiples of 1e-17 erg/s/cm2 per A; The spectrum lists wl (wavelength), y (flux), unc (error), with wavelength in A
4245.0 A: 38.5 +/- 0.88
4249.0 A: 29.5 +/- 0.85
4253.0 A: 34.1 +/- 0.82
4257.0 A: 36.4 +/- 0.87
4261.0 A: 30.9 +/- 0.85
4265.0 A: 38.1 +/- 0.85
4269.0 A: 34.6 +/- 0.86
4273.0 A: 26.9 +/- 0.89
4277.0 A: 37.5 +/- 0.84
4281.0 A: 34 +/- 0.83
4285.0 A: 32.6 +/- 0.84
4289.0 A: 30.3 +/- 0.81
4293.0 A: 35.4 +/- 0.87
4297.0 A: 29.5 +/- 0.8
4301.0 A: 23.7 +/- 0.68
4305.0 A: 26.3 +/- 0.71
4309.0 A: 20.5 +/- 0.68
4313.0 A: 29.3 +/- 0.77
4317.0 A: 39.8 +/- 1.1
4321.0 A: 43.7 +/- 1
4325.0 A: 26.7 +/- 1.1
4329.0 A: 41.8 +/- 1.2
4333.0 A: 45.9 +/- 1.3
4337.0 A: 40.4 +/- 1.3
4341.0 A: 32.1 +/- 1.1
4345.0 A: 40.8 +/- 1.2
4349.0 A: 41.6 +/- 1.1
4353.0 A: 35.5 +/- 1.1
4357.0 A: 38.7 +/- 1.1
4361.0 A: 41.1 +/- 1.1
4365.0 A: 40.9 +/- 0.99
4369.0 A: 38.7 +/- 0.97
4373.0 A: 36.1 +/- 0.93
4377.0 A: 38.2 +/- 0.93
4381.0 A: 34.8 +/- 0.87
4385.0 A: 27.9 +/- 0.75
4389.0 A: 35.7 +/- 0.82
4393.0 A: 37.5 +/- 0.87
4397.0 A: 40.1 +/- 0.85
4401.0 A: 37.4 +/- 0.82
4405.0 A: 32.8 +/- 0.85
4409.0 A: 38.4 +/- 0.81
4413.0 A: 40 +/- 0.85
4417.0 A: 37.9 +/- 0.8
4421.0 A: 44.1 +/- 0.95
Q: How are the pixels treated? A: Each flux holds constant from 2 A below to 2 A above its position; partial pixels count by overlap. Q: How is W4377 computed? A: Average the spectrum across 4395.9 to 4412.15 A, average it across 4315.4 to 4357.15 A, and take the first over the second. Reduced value 0.96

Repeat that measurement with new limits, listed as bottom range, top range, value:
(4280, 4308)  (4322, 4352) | 1.29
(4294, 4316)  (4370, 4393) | 1.30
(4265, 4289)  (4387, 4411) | 1.11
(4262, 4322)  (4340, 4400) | 1.17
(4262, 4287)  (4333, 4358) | 1.15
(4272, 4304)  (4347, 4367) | 1.27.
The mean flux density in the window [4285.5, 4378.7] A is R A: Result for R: 35.5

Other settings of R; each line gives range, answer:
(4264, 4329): 32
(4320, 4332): 37.6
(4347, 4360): 38.8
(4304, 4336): 34.7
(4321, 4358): 38.5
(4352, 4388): 36.9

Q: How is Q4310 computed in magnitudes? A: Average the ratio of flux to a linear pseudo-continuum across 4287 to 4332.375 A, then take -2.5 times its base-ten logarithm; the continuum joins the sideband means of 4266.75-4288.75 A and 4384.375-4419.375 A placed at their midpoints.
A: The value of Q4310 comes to 0.07 mag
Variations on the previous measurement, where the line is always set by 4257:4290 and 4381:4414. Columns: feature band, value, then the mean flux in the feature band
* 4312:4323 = -0.12 mag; 38.4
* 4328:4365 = -0.14 mag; 39.8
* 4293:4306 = 0.21 mag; 27.9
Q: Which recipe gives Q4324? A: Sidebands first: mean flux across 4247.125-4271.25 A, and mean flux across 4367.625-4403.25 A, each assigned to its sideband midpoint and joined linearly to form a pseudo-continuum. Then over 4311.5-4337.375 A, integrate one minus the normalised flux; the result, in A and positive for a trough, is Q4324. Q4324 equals -2.3 A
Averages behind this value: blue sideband 33.9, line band 38.3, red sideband 36.2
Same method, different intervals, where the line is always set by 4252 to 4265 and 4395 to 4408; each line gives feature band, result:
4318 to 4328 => -0.2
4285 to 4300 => 1.6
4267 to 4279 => 0.6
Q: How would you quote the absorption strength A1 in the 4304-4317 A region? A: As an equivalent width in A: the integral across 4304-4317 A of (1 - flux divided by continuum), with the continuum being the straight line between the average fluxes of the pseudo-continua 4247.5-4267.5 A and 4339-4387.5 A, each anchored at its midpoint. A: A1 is 2.9 A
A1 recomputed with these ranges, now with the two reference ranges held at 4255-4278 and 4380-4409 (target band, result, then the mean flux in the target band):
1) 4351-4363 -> -1.2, 38.4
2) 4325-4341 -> -2.2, 39.4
